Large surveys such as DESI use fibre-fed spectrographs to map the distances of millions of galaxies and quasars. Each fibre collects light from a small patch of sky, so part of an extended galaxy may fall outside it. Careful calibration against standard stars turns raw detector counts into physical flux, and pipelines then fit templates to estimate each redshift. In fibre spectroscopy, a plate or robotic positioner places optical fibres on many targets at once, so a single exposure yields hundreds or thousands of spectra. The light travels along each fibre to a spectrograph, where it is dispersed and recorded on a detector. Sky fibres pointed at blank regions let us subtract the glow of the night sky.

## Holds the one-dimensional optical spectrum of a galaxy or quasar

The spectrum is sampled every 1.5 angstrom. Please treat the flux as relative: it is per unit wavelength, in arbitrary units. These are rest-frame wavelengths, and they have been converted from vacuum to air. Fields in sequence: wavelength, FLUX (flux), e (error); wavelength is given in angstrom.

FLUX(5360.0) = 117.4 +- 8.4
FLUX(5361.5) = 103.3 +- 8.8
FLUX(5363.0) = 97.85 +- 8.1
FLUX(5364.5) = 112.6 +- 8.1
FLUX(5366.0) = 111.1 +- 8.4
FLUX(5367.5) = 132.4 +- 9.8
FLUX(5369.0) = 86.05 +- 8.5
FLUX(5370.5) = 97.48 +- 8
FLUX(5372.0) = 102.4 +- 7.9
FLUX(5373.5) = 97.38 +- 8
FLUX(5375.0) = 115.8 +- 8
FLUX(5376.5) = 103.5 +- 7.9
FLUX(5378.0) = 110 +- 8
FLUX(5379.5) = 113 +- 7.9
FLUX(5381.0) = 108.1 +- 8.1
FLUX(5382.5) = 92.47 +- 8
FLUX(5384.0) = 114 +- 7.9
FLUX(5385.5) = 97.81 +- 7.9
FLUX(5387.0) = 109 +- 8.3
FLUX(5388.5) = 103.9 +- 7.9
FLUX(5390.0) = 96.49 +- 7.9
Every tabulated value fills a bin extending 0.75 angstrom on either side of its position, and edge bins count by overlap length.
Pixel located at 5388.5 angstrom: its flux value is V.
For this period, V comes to 103.9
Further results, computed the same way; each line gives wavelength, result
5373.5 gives 97.38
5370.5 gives 97.48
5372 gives 102.4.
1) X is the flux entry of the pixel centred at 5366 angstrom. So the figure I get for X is 111.1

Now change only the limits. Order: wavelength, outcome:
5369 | 86.05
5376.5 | 103.5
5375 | 115.8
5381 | 108.1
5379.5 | 113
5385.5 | 97.81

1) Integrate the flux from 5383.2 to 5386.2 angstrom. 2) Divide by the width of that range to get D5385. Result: 106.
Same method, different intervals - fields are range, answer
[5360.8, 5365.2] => 105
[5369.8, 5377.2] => 103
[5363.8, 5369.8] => 110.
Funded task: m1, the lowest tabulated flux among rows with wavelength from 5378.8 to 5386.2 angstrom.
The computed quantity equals 92.47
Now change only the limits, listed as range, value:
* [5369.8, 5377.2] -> 97.38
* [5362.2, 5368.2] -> 97.85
